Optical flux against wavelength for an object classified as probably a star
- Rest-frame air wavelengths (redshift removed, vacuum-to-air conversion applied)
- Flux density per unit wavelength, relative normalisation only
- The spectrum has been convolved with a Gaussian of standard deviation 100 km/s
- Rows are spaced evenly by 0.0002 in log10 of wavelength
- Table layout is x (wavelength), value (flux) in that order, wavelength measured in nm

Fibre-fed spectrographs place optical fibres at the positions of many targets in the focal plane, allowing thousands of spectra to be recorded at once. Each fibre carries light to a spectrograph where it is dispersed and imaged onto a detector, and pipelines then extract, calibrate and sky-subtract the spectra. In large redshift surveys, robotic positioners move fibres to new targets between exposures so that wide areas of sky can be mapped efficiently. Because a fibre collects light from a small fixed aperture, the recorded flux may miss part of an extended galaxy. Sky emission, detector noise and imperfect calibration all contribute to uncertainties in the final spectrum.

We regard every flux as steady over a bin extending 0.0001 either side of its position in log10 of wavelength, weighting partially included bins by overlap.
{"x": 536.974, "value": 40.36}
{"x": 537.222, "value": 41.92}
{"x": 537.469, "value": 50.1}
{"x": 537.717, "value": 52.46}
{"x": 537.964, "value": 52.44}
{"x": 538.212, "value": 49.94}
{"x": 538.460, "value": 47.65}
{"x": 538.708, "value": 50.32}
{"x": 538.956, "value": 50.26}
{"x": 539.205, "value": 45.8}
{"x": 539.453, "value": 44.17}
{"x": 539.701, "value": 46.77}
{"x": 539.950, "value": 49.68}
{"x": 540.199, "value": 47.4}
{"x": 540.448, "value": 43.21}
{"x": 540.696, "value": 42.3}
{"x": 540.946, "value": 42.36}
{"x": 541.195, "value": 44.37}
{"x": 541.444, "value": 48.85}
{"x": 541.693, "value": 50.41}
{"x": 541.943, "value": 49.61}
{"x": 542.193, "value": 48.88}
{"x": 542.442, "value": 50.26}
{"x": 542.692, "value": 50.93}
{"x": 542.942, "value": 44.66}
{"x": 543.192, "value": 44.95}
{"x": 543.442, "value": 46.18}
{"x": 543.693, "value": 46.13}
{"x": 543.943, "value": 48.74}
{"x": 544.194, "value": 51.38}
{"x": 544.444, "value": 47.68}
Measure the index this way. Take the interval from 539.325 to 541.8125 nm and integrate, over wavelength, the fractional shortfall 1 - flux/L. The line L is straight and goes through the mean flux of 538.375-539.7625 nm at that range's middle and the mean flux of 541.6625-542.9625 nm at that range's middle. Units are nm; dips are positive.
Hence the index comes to 0.126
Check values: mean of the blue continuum 47.5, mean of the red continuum 49.4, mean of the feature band 46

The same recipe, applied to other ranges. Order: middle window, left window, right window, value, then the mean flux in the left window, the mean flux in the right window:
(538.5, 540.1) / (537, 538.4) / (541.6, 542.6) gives 0.04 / 48.7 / 49.8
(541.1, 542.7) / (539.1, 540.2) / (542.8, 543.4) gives -0.11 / 46.7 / 45.2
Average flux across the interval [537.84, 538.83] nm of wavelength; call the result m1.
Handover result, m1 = 50.1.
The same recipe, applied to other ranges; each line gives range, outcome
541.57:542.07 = 49.9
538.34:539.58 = 47.6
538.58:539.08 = 50.3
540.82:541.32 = 43.3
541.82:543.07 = 48.9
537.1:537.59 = 46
